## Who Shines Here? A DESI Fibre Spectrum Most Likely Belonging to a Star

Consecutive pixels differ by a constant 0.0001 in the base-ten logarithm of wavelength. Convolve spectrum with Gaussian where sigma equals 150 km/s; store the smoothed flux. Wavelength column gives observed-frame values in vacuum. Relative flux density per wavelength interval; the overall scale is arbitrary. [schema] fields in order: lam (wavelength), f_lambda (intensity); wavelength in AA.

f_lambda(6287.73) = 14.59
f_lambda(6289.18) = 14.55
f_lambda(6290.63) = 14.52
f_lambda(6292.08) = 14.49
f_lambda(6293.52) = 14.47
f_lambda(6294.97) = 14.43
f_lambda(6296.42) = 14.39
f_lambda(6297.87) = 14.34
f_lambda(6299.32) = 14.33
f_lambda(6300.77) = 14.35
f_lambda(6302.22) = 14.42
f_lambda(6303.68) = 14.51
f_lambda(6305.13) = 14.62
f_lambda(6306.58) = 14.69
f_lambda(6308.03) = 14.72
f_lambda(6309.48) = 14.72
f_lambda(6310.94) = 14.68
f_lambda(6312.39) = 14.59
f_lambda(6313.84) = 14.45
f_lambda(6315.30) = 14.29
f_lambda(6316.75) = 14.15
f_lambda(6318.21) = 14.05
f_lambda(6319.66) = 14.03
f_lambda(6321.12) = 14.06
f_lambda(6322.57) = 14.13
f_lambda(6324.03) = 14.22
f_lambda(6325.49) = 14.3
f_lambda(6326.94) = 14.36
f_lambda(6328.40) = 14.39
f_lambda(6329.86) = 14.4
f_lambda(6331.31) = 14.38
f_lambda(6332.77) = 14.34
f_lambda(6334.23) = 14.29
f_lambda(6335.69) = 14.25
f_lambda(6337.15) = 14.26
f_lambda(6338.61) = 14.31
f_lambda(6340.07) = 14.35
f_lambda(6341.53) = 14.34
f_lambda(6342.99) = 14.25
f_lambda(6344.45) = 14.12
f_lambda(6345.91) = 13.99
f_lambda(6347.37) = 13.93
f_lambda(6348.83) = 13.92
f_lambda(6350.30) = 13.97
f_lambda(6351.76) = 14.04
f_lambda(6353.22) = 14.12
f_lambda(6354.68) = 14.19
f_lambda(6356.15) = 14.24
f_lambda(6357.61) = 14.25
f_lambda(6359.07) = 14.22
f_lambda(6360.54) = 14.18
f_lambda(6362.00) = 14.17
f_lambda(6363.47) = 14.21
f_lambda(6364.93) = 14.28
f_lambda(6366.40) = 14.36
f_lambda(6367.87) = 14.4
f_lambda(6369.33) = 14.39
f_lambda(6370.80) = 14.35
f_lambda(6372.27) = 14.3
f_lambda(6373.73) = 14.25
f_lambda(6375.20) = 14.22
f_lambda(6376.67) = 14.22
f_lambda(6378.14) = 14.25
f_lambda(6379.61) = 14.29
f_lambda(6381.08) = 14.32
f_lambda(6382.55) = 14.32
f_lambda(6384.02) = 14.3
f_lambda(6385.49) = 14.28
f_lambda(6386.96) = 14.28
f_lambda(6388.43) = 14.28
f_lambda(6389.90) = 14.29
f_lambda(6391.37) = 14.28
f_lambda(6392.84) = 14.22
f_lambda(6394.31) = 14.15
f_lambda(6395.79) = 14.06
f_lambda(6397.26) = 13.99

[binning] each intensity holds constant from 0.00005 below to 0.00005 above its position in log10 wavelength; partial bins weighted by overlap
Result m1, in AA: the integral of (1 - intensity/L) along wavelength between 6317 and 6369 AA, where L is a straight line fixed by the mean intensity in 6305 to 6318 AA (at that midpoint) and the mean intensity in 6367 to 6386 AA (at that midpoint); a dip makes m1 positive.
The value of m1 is 0.7 AA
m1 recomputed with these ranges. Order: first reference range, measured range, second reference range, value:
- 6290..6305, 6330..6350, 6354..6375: 0.2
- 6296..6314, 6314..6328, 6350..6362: 0.2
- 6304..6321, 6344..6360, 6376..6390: 0.3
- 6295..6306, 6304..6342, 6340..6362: -0.2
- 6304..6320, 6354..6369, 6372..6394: 0.1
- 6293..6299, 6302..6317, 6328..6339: -0.2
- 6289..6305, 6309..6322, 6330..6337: 0.0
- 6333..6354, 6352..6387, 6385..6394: -0.1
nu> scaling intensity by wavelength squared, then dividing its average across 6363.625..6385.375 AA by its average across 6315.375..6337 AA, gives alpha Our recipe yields 1.02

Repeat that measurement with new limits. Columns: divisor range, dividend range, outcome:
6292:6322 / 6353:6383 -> 1.01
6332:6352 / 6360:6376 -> 1.02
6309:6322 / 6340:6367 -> 1.00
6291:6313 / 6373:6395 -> 1.01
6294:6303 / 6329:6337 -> 1.01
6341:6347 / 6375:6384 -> 1.02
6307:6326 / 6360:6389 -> 1.01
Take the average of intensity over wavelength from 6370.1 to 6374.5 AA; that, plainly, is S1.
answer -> 14.3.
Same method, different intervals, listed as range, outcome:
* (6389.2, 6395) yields 14.2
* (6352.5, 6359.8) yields 14.2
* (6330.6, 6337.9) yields 14.3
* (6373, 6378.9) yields 14.2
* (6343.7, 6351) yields 14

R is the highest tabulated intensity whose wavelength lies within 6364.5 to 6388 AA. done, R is 14.4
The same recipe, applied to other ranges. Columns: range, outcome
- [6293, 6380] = 14.72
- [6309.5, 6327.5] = 14.68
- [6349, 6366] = 14.28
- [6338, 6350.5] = 14.35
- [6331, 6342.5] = 14.38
